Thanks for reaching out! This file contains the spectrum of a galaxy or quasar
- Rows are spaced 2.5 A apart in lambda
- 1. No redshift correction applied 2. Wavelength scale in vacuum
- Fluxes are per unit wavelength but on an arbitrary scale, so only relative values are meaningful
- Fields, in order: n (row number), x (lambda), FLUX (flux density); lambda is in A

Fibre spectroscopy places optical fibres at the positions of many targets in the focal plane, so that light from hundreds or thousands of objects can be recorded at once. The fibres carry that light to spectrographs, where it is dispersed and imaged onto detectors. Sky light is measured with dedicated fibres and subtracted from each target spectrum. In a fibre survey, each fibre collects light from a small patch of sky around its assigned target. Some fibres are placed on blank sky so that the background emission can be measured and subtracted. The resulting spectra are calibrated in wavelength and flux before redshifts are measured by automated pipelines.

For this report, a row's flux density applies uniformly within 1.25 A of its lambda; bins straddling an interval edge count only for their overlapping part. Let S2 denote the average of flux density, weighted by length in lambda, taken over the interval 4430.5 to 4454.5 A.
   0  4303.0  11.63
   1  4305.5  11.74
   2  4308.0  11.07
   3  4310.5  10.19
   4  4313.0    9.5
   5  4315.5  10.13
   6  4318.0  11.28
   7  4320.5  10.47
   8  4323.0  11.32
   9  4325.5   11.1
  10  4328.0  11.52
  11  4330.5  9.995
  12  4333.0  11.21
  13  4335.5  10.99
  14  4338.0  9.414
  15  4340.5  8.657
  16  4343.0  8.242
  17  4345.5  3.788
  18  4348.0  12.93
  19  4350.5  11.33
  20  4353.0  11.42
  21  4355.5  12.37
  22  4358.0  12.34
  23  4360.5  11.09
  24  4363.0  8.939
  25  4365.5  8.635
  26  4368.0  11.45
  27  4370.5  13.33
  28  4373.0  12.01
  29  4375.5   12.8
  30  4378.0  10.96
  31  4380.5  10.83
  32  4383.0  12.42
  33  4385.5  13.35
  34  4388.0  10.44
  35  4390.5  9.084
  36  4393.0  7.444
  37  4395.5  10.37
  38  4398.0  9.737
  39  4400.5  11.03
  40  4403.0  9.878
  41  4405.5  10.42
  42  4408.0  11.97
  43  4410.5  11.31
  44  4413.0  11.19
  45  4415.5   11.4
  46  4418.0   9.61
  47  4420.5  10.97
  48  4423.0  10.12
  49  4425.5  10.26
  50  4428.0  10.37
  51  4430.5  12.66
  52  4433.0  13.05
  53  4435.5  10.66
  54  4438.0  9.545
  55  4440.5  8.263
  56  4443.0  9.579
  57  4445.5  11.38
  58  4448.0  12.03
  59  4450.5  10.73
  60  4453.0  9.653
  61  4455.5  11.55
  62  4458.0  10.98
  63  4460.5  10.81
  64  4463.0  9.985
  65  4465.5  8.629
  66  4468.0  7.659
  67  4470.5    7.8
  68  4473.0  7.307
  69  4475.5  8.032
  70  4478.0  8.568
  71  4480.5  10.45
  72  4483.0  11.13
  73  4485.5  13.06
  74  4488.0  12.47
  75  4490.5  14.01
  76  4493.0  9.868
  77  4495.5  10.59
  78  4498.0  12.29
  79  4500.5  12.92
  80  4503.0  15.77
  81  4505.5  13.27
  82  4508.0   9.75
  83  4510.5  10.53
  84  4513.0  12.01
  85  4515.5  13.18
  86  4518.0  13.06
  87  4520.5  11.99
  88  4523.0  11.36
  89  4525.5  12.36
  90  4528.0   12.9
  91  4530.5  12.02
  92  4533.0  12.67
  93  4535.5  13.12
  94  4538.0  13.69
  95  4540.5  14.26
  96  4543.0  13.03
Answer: 10.7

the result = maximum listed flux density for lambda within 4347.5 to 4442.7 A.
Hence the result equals 13.35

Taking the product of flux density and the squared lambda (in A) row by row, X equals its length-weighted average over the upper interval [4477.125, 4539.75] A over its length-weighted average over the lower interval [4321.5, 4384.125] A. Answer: 1.2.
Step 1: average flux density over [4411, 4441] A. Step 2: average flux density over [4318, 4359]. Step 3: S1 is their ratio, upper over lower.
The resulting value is 1.03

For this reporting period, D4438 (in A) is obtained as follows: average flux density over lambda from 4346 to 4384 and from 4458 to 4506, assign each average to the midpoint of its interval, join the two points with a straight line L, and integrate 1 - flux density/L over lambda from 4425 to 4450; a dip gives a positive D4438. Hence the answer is 0.4 A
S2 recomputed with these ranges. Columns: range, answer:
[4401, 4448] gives 10.7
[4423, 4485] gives 10.1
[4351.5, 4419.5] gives 11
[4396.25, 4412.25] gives 10.7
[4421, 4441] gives 10.7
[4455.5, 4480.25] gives 9.06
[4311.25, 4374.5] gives 10.5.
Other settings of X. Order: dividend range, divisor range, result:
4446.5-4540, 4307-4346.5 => 1.23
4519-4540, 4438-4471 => 1.31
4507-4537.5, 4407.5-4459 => 1.17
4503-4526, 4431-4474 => 1.24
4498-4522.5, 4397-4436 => 1.19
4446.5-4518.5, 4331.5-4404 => 1.09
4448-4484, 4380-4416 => 0.92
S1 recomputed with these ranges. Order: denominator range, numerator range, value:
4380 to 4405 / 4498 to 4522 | 1.19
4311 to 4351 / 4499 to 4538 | 1.24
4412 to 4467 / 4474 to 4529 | 1.11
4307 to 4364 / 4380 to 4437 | 1.04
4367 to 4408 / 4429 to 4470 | 0.95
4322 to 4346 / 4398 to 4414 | 1.11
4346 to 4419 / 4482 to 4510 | 1.12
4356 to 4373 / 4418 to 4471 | 0.93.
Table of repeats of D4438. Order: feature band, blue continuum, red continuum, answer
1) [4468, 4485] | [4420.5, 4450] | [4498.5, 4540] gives 3.9 A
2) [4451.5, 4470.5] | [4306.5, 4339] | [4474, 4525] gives 2.8 A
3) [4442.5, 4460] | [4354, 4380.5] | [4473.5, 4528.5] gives 1.0 A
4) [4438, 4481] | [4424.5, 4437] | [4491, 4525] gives 7.6 A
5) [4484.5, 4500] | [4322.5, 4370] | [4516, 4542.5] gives 0.3 A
